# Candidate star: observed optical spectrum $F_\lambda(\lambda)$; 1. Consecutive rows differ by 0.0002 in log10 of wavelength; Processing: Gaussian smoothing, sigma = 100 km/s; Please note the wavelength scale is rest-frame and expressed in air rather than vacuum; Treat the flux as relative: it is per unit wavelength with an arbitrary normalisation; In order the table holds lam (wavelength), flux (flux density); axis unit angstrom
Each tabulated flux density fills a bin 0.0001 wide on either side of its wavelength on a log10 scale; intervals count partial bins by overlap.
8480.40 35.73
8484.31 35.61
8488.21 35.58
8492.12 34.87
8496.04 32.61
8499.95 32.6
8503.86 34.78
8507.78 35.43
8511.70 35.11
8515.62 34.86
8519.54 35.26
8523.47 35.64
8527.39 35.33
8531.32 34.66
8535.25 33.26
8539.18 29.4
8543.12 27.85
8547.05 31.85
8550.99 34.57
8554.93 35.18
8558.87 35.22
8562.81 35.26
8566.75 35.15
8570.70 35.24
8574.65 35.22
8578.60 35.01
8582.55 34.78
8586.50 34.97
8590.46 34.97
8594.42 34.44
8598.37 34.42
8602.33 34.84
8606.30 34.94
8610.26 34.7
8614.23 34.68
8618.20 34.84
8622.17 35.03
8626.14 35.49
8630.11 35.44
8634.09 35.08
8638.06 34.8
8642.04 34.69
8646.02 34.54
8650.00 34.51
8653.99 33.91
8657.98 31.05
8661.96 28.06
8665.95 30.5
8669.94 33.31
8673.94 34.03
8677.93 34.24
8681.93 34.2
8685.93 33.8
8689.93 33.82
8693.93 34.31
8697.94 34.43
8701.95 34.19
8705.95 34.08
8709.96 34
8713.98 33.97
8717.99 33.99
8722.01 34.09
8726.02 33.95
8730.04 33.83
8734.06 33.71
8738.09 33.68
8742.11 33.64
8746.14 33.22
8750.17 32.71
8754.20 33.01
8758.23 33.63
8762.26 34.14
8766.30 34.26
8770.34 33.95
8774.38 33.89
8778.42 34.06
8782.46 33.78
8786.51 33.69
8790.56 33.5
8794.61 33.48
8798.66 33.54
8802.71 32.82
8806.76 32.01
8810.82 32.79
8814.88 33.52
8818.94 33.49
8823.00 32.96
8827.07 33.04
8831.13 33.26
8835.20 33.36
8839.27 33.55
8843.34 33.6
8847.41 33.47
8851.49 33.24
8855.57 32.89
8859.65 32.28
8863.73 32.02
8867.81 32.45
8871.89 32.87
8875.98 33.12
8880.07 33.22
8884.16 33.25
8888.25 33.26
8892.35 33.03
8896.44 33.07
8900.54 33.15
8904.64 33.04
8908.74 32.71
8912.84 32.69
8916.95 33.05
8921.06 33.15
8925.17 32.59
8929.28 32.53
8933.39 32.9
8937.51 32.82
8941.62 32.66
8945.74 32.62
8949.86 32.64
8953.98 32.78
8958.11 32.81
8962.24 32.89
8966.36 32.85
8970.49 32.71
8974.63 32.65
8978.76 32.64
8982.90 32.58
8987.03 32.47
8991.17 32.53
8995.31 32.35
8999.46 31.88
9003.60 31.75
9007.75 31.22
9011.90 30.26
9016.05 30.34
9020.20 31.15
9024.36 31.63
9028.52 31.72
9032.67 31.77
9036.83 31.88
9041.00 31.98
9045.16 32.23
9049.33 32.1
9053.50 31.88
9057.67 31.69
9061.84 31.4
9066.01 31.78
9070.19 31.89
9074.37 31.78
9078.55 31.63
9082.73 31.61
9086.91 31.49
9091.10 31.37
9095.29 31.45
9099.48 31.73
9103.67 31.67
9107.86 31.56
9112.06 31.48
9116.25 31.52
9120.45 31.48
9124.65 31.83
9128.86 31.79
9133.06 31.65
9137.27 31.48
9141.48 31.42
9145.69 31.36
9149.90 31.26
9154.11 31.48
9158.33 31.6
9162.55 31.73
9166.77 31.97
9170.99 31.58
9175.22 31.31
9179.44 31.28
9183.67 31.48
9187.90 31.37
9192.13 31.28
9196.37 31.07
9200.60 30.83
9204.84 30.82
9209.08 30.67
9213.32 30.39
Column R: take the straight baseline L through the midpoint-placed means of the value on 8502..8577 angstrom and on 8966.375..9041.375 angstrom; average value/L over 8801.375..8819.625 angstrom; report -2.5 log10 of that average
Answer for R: 0.00 mag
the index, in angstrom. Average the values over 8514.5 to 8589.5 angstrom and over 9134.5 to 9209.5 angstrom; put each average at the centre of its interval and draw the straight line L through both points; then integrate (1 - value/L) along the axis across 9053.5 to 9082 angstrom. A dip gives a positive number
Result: 0.1 angstrom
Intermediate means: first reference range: 34.1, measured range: 31.7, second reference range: 31.4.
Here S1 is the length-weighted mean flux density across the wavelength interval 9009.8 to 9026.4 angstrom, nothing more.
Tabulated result 30.8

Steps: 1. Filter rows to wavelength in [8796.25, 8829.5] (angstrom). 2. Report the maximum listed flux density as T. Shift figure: 33.54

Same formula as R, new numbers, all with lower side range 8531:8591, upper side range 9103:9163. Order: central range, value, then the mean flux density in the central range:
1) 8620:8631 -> -0.05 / 35.3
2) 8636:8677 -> 0.02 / 33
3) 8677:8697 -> -0.02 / 34.1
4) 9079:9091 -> 0.01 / 31.5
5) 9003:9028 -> 0.03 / 31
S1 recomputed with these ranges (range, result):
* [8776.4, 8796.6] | 33.7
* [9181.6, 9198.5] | 31.3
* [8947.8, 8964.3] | 32.8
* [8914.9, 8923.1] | 33.1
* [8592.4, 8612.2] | 34.7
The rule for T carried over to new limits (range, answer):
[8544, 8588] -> 35.26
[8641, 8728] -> 34.69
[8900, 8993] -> 33.15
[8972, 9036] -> 32.65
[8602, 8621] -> 34.94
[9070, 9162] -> 31.89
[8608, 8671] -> 35.49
